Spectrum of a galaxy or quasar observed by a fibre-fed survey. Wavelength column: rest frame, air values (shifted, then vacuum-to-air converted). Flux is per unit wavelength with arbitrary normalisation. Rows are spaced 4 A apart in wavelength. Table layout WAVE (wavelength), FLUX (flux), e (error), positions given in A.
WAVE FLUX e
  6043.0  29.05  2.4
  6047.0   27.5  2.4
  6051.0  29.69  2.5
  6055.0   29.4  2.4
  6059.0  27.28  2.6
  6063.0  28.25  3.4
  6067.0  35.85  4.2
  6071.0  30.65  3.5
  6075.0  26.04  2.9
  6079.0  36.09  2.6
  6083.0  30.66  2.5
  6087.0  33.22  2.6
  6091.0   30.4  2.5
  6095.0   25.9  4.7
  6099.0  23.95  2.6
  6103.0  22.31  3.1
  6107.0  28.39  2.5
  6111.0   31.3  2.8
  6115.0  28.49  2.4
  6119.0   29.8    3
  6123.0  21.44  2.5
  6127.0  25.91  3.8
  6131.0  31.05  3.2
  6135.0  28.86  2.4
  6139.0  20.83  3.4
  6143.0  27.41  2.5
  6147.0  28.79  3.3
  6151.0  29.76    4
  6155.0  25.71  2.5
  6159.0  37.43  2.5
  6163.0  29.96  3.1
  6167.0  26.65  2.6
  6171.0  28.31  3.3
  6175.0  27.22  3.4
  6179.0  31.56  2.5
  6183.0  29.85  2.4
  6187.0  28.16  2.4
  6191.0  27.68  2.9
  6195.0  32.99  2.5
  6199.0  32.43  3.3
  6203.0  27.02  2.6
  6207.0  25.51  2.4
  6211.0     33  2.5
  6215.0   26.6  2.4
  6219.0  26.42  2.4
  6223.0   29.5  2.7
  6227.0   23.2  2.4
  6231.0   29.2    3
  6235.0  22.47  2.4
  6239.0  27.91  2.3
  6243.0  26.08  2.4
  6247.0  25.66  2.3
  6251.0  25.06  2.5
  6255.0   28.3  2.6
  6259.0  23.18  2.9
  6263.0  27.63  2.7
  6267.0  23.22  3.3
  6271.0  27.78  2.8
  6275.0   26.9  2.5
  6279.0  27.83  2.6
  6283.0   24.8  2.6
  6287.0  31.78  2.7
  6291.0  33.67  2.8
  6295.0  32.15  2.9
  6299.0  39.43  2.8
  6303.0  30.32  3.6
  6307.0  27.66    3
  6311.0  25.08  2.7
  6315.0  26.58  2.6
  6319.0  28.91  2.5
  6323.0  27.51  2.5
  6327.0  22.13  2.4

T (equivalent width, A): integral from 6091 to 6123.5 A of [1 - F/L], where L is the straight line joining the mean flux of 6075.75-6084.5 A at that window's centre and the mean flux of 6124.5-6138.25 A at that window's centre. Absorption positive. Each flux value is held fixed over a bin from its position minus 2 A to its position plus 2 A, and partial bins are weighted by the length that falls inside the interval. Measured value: 3.2 A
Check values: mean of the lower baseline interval 32.5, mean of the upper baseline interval 27.6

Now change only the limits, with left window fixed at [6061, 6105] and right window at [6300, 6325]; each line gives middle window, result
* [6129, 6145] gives 1.1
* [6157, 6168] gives -1.1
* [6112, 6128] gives 1.3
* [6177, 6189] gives -0.4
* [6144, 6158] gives 0.2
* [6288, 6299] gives -2.2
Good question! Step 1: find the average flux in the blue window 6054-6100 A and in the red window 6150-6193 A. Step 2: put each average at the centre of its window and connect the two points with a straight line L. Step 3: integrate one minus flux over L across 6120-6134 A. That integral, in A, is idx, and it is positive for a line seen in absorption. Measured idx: 1.42 A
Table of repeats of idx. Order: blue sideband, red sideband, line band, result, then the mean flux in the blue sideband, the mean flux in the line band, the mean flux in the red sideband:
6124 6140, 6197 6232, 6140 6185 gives -3.2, 26.7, 29.1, 28.1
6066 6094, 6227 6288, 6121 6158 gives 3.5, 31.5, 26.9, 26.3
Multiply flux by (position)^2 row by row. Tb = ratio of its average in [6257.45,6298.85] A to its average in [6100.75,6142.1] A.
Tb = 1.12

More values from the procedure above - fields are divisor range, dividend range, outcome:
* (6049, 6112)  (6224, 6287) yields 0.95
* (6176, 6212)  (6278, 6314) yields 1.06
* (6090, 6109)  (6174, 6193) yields 1.15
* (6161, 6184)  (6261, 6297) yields 1.02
